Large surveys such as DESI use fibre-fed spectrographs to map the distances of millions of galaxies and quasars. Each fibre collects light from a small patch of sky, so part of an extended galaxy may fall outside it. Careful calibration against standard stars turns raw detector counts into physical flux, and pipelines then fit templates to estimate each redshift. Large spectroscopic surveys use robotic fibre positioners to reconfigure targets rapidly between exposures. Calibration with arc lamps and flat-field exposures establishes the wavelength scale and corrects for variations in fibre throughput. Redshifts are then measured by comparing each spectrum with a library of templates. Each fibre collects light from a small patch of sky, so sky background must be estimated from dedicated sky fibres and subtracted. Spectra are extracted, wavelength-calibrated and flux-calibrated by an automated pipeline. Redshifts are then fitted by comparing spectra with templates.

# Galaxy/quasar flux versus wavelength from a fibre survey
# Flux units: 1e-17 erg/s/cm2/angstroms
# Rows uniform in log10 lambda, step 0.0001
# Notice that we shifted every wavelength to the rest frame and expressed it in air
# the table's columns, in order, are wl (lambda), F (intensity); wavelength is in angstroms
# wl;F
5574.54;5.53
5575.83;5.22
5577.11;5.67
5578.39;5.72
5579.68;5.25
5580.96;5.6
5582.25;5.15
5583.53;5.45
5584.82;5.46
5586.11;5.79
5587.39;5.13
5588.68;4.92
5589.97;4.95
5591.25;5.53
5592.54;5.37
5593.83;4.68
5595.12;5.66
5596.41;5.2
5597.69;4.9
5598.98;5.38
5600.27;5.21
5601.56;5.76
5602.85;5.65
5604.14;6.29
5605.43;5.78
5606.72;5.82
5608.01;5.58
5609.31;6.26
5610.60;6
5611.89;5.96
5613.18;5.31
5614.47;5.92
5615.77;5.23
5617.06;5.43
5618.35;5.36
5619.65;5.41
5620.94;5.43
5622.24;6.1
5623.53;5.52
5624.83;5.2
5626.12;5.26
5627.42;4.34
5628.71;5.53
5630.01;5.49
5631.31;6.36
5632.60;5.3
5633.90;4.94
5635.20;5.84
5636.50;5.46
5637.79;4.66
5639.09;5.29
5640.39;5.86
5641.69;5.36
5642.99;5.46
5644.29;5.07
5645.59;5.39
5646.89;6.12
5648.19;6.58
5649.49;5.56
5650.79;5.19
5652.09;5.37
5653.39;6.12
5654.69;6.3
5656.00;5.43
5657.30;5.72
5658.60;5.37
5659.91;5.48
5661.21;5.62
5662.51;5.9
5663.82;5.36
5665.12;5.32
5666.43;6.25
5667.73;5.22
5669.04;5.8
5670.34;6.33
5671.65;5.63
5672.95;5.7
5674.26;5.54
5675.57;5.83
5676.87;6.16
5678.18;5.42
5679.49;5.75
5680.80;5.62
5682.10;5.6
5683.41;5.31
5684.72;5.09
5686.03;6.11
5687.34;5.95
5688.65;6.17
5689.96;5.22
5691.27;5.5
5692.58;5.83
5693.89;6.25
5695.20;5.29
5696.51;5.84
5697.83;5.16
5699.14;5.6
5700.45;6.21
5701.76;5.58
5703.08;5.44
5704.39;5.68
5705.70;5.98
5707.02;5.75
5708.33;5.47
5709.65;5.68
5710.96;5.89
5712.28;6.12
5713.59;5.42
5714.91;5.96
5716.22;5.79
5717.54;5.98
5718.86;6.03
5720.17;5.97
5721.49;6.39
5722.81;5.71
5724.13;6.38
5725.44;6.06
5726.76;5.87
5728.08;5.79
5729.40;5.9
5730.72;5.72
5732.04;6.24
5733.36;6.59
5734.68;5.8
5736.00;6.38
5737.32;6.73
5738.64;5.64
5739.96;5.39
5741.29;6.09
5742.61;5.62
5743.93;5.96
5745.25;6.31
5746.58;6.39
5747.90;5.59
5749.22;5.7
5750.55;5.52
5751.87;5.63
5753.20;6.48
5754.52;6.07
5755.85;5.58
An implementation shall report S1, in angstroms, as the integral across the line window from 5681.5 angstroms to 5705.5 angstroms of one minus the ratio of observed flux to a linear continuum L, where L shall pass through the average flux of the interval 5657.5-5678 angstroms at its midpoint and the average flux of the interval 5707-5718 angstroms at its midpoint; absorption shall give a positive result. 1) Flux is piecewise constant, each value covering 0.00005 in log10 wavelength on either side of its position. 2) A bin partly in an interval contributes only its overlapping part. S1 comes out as 0.3 angstroms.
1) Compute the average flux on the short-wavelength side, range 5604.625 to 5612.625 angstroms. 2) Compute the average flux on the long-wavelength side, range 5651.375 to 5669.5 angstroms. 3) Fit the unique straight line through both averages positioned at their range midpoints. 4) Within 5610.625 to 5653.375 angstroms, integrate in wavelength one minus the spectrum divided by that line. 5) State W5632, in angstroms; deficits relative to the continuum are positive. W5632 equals 2.2 angstroms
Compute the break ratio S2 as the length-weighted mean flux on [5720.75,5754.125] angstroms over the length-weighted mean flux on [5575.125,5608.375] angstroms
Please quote 1.1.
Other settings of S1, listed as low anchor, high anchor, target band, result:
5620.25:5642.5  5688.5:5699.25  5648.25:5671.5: -0.8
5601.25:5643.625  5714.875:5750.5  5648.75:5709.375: 1.0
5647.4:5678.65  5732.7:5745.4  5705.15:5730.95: 0.3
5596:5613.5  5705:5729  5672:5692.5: 0.6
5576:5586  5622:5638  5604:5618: -0.9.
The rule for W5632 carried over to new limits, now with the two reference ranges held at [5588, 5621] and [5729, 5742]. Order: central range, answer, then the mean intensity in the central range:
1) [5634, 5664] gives 0.57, 5.58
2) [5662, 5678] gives 0.09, 5.74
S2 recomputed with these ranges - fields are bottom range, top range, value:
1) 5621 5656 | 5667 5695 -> 1.03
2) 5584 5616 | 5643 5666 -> 1.02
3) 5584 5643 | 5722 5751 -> 1.09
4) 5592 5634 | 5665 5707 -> 1.03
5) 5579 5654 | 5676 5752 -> 1.06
